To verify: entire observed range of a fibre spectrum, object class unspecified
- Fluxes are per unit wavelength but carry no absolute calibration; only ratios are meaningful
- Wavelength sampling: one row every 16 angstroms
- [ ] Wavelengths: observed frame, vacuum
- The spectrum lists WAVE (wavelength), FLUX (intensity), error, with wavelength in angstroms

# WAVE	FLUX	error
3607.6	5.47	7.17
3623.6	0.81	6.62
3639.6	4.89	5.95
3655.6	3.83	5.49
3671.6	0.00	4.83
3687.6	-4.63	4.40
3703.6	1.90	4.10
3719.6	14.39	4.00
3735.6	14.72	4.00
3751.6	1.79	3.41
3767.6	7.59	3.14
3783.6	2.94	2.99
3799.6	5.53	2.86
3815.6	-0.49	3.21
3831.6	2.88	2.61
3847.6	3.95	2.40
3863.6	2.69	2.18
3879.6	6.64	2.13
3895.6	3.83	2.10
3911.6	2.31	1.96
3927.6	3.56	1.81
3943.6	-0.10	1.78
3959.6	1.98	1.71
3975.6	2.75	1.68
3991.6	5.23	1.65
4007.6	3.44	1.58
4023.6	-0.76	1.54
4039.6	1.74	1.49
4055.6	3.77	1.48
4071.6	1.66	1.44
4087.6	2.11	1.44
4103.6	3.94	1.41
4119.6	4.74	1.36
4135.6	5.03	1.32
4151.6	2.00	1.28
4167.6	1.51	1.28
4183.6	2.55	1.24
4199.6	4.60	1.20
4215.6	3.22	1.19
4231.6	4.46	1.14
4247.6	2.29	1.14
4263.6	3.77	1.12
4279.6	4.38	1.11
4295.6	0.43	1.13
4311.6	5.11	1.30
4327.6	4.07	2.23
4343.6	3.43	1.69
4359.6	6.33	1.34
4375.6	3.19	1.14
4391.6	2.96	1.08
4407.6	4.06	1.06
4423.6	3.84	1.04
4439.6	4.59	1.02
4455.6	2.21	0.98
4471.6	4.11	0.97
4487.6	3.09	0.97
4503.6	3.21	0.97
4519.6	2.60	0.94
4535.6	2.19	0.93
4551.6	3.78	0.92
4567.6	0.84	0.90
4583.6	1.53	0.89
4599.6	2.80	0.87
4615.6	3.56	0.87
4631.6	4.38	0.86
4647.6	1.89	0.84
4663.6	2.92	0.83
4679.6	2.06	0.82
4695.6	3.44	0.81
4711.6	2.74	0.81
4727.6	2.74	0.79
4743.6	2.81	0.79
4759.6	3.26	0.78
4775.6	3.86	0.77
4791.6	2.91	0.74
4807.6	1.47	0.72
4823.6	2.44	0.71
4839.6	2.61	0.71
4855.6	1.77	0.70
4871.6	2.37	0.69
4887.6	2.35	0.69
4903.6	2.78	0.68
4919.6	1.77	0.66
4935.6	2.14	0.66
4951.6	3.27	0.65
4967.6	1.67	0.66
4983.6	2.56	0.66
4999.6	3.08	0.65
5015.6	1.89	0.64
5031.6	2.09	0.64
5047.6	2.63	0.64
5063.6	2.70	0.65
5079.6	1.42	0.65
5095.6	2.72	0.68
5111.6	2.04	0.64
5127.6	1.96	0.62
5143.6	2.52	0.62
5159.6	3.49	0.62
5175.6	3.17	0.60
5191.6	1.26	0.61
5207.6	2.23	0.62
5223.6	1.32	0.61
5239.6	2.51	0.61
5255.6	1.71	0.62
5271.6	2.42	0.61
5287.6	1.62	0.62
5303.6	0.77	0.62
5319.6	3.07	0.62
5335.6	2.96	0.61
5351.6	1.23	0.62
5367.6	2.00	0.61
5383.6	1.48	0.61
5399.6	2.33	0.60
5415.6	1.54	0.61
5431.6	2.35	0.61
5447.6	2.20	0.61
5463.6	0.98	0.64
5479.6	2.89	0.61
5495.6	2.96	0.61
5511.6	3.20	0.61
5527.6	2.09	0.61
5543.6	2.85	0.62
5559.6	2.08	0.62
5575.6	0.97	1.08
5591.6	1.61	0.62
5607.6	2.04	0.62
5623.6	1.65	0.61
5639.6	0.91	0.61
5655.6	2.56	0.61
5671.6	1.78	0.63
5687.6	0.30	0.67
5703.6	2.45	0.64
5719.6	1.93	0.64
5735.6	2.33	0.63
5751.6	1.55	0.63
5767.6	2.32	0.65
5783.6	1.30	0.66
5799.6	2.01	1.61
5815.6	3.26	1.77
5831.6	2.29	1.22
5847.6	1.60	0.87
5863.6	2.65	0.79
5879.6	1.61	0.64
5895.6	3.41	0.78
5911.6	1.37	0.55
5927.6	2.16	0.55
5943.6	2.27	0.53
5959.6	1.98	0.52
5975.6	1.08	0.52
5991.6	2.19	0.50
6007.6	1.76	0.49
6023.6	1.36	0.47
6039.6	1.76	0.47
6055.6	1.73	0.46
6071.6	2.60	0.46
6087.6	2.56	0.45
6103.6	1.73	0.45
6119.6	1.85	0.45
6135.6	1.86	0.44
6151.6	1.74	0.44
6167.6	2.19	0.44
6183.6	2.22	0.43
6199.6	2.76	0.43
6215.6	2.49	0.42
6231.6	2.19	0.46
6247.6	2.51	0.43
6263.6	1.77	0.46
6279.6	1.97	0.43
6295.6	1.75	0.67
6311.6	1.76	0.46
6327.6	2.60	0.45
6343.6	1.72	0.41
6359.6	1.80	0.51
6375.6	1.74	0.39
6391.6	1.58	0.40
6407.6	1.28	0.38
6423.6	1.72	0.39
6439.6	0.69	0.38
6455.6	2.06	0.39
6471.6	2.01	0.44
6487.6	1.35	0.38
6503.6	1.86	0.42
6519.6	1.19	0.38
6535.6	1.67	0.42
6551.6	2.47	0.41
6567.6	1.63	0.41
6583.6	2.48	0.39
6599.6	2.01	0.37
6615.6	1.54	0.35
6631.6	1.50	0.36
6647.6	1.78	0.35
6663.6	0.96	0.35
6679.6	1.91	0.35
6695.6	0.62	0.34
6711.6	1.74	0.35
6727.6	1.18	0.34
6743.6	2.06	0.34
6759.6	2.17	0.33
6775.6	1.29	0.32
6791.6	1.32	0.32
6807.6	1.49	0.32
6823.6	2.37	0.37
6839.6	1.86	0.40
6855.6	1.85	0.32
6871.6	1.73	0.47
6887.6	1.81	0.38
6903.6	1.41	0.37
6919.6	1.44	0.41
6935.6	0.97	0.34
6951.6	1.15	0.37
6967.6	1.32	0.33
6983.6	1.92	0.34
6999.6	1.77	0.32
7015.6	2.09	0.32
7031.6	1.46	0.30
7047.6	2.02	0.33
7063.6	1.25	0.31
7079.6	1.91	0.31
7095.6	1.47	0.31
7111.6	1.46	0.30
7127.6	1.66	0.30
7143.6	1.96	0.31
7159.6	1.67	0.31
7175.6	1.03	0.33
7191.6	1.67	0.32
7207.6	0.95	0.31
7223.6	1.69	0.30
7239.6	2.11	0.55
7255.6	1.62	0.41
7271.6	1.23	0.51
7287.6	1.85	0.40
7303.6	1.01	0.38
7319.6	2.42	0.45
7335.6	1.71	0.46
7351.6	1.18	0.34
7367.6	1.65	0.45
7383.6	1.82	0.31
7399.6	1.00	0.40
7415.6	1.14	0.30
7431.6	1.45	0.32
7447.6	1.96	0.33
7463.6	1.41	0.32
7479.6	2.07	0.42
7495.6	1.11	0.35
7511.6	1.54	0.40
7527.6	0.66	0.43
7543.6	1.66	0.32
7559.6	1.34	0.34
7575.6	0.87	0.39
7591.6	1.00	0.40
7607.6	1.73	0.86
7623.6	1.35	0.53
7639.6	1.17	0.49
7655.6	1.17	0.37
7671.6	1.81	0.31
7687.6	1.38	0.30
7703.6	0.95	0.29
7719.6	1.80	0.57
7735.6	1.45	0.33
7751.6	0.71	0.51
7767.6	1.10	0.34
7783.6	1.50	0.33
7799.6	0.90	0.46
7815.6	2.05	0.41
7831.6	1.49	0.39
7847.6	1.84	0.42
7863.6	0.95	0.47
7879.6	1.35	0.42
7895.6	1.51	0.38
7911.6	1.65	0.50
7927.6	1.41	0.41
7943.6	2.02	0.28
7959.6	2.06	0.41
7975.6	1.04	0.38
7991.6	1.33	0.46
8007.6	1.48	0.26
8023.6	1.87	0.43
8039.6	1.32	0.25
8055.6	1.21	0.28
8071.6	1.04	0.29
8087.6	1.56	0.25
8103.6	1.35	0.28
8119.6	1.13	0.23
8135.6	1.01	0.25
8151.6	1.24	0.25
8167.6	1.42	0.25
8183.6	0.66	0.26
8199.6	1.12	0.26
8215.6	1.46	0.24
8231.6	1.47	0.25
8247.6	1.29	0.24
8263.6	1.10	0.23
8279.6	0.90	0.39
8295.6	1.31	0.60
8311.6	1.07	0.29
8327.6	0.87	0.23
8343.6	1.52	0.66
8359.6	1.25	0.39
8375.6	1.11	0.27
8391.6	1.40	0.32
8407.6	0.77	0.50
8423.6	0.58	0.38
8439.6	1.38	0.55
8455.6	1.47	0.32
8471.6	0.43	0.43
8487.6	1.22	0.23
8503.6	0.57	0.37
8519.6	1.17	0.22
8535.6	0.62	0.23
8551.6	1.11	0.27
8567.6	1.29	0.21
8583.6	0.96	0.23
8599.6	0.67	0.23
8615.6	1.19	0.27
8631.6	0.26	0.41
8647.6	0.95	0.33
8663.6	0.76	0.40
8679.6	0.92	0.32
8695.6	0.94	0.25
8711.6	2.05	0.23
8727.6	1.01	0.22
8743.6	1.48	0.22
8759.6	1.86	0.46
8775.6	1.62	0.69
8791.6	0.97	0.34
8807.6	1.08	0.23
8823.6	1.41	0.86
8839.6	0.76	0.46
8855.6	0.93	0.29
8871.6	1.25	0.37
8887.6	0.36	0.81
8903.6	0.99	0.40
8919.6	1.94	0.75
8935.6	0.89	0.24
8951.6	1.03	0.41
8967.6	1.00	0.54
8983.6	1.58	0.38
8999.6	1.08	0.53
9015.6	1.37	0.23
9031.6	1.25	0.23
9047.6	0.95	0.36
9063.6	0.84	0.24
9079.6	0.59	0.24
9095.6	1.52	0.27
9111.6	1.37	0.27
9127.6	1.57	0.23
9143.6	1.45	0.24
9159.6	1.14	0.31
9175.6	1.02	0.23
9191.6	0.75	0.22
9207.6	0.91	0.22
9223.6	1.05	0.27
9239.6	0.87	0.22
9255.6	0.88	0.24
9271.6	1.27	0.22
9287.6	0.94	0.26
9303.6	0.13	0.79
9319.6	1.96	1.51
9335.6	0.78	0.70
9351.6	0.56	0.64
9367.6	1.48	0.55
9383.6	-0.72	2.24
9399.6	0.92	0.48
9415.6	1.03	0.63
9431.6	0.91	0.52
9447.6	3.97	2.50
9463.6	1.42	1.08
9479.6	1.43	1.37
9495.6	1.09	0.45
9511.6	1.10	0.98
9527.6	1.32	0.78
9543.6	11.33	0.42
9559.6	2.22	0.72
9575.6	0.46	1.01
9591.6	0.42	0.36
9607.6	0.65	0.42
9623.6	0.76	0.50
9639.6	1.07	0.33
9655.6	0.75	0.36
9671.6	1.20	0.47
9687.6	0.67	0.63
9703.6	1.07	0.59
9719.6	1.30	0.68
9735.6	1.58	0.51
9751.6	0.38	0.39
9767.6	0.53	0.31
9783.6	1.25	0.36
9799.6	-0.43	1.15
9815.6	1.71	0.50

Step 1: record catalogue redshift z 1.560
